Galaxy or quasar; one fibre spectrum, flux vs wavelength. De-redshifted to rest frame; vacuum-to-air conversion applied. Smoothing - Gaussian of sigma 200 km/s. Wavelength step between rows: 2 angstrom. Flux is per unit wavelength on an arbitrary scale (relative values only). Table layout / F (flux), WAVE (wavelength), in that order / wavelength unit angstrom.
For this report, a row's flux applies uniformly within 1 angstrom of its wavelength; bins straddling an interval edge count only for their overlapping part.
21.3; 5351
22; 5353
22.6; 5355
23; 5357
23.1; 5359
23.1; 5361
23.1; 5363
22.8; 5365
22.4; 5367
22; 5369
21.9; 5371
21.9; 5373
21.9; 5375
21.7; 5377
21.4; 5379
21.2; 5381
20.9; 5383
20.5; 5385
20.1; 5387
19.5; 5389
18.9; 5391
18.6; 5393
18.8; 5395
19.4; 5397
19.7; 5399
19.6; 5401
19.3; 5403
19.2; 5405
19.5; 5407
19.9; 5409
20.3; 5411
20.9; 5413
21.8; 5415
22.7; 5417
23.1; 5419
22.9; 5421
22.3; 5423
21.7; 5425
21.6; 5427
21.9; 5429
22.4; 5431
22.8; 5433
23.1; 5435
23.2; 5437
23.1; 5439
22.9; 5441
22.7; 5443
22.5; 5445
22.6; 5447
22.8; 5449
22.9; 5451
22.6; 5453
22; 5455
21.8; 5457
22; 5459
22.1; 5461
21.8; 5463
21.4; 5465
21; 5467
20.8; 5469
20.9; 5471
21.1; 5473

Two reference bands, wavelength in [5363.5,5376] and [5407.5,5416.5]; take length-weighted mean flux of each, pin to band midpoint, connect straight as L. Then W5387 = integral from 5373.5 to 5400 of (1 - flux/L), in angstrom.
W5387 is 1.71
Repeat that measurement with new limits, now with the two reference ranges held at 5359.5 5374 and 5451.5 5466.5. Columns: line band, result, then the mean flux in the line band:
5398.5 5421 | 1.6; 20.7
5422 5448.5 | -0.5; 22.5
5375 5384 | 0.4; 21.4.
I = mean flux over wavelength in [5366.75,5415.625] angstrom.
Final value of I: 20.4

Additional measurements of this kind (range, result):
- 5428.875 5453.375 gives 22.8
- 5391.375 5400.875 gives 19.2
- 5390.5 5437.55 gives 21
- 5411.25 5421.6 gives 22.1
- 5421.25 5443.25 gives 22.5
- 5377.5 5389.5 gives 20.7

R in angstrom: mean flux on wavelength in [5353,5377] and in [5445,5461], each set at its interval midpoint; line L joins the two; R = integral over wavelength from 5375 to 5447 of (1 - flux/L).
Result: 3.99 angstrom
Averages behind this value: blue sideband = 22.5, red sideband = 22.4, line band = 21.2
